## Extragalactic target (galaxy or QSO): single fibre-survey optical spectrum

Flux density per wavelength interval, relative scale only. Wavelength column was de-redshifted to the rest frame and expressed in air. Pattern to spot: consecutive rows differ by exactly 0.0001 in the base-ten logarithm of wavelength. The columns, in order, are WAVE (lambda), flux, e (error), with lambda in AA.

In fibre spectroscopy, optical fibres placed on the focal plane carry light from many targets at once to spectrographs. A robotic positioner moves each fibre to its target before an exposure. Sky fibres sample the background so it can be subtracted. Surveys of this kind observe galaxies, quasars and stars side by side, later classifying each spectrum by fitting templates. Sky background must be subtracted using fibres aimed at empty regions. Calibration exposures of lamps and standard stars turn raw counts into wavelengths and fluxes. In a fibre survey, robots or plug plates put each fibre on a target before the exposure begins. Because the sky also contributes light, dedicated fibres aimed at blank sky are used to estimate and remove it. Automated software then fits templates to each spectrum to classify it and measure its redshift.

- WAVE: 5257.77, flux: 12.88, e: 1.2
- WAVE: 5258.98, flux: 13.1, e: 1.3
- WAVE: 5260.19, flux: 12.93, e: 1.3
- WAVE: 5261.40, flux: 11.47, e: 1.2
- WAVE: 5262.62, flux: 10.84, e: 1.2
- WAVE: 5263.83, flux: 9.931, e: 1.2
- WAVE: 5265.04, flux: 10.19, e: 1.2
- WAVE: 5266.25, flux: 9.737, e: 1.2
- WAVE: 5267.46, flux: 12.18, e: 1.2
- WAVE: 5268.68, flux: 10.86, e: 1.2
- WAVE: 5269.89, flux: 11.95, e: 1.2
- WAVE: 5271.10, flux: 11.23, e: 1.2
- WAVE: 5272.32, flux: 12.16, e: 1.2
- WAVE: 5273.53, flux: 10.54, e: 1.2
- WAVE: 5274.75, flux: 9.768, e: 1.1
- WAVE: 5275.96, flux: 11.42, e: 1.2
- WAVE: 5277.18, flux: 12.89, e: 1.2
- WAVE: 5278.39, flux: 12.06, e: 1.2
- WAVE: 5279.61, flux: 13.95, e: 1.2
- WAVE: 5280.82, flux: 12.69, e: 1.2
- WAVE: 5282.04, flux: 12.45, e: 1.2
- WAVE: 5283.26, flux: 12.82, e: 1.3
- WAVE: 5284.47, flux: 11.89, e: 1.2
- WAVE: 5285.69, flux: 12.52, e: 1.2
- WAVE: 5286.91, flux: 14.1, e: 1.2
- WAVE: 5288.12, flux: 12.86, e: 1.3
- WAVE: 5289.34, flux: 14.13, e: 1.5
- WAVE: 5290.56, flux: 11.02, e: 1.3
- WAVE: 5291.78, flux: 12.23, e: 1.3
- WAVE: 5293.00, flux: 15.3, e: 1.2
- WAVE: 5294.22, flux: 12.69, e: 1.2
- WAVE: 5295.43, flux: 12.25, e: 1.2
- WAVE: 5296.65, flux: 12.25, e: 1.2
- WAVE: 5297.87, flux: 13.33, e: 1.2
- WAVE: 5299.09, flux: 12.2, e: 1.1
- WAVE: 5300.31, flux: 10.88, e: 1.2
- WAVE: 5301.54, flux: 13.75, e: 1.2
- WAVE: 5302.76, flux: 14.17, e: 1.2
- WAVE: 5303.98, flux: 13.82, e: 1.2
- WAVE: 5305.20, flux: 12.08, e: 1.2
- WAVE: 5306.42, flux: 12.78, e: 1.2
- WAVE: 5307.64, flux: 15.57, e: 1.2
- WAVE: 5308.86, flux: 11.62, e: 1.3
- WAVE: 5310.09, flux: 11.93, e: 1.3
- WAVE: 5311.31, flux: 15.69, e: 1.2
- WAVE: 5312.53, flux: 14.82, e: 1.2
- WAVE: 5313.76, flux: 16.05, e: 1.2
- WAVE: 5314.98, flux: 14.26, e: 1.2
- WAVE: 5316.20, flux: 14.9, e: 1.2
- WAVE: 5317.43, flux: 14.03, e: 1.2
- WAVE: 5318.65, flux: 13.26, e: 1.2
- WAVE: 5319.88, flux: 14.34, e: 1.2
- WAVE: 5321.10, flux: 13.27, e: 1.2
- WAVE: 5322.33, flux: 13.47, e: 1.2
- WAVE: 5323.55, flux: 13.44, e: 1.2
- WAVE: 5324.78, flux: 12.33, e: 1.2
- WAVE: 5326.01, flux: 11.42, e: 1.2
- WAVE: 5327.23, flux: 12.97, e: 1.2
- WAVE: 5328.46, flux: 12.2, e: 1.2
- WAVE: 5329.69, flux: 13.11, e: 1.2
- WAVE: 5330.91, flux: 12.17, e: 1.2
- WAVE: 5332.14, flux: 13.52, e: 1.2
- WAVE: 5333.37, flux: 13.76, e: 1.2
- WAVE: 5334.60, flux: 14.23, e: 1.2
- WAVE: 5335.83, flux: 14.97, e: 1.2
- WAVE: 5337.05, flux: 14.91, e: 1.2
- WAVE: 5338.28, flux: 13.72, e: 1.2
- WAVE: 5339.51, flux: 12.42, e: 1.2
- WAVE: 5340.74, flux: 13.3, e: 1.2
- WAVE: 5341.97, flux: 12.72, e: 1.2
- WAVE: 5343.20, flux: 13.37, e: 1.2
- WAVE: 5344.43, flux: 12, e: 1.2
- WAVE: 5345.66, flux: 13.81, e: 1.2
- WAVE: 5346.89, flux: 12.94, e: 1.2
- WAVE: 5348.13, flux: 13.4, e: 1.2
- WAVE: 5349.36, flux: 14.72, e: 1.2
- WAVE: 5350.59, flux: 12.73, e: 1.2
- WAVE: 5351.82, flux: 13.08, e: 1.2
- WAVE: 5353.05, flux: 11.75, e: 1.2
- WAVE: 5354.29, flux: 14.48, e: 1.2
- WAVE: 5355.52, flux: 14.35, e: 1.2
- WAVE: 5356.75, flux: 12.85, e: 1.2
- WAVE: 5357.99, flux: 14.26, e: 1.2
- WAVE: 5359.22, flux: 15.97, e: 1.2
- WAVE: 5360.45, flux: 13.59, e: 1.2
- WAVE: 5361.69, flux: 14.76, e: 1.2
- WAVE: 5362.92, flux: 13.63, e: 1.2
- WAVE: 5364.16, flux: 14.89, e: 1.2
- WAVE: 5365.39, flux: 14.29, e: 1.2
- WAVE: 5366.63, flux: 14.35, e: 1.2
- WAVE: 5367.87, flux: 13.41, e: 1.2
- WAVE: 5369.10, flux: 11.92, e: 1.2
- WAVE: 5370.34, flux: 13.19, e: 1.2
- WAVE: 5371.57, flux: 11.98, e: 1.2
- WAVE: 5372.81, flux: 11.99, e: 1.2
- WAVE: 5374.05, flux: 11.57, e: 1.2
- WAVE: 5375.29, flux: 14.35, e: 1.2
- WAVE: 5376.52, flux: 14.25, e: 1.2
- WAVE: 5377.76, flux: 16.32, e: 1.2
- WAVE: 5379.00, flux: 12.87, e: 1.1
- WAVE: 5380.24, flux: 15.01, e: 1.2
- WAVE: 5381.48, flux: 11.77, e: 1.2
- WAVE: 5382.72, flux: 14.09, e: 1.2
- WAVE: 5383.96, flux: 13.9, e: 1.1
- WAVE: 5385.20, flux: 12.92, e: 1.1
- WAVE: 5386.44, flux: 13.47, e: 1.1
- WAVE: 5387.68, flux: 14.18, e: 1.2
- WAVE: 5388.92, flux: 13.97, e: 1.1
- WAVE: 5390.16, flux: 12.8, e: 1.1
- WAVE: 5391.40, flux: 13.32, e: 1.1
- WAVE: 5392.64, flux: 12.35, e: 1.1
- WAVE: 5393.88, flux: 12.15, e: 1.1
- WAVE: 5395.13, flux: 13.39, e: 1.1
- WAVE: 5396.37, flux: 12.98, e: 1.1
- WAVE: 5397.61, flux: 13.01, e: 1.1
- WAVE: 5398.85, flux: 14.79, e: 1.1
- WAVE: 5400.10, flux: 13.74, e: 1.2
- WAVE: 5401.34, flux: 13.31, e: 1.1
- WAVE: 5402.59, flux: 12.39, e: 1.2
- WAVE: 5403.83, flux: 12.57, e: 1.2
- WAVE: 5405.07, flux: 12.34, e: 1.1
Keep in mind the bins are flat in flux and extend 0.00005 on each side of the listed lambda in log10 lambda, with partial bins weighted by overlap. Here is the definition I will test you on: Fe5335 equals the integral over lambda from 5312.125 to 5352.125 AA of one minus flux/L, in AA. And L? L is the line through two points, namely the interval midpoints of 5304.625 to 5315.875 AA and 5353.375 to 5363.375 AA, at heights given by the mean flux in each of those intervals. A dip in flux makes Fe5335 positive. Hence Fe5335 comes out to 1.5 AA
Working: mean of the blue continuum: 13.9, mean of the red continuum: 14.2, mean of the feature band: 13.5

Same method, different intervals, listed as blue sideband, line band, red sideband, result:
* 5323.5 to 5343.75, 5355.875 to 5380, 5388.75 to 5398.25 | -1.24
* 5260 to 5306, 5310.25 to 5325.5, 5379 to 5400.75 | -1.80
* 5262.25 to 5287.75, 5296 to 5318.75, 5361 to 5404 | -2.40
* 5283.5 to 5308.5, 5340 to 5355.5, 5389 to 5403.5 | -0.20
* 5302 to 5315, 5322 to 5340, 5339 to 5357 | 0.33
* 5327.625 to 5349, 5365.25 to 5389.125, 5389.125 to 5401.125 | -0.39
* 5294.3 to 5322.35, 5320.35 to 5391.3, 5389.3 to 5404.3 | -0.99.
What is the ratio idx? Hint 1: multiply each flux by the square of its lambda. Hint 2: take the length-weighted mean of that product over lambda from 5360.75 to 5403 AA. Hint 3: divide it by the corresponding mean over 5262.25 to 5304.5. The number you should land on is 1.1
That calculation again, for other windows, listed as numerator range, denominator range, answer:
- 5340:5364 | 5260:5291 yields 1.18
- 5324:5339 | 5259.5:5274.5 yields 1.22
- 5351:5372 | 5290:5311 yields 1.09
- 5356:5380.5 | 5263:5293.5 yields 1.18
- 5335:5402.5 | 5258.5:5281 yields 1.21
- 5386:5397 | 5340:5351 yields 1.01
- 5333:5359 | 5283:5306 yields 1.07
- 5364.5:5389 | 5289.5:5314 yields 1.05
